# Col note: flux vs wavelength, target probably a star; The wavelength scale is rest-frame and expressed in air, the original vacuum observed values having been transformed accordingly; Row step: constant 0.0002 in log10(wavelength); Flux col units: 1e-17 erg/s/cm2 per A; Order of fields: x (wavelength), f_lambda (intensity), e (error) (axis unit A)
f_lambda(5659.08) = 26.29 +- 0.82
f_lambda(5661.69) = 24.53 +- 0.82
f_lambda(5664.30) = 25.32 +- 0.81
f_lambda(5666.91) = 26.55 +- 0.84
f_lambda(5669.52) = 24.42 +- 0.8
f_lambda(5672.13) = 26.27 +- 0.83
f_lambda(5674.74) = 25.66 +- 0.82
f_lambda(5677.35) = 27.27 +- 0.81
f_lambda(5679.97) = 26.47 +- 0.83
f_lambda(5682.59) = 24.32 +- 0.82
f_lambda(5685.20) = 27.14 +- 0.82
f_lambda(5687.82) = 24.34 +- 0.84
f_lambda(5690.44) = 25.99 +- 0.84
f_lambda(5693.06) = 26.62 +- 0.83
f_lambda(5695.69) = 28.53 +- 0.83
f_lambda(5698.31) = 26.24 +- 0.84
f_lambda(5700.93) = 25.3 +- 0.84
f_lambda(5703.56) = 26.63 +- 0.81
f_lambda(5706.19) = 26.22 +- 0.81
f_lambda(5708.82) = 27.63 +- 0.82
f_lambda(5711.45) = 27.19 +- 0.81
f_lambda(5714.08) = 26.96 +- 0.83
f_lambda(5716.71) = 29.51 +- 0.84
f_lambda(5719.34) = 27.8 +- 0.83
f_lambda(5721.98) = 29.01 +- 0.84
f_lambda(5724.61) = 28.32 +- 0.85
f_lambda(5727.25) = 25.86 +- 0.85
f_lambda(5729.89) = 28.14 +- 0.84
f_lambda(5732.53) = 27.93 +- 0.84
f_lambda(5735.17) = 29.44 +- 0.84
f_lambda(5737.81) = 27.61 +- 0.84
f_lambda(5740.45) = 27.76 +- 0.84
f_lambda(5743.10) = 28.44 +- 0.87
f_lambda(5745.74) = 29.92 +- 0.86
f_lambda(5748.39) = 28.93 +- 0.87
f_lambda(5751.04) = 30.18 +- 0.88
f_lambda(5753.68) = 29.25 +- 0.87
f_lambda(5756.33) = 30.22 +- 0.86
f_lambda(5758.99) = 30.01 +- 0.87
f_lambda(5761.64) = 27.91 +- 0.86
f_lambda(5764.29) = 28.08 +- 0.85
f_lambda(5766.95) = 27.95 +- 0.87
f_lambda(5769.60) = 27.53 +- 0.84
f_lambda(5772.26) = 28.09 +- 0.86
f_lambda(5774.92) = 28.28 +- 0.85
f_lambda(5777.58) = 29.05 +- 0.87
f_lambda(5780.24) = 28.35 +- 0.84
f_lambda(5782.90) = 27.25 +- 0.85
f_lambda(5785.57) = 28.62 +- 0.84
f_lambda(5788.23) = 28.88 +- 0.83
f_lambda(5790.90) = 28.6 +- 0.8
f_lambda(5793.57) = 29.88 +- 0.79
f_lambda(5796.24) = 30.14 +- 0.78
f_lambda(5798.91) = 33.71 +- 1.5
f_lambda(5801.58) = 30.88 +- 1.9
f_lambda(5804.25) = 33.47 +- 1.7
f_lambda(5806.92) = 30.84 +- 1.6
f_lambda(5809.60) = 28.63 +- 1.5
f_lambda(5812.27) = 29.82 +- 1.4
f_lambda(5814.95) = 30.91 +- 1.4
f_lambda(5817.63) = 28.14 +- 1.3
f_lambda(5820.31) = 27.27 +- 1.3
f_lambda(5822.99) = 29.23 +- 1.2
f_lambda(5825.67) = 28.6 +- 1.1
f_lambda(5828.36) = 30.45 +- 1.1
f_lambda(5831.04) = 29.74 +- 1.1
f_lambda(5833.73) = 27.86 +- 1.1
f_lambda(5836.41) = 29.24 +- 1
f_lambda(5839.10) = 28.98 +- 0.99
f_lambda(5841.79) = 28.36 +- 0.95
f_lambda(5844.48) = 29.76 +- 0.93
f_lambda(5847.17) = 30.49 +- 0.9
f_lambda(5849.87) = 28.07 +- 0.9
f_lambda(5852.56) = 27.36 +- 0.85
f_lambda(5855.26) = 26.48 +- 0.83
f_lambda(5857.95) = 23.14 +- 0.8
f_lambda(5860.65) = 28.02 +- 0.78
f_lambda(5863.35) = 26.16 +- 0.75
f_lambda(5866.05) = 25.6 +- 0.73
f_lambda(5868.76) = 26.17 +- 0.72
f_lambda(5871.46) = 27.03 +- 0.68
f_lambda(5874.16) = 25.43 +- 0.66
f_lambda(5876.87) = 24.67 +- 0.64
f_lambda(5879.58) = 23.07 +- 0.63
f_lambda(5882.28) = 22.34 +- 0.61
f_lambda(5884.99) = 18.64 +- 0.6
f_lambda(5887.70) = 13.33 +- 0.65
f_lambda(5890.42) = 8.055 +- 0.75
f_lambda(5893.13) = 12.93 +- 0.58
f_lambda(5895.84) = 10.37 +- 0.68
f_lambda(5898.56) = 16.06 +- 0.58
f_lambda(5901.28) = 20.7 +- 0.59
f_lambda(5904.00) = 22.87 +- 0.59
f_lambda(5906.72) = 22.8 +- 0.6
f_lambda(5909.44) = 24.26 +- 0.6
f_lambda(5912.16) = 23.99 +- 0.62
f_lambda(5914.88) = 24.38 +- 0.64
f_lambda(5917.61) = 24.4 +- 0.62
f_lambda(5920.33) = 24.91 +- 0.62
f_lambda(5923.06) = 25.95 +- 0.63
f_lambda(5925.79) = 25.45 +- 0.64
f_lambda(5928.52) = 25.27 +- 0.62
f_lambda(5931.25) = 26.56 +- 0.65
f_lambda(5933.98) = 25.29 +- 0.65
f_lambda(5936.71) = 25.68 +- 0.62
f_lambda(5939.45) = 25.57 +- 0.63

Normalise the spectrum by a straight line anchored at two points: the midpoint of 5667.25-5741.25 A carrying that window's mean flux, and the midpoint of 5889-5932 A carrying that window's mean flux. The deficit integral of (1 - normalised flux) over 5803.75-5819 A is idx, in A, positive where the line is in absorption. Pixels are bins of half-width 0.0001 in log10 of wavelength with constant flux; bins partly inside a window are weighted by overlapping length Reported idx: -4.0 A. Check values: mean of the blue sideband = 26.9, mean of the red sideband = 21.1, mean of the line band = 30.1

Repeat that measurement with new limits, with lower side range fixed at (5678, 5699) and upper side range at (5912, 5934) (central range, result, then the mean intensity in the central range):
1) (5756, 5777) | -2.1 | 28.4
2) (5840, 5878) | -2.2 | 26.9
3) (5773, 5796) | -2.6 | 28.7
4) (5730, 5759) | -3.3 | 29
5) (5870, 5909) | 9.3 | 19.3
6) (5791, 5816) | -4.9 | 30.8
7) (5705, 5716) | -0.4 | 27.1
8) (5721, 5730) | -0.6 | 27.7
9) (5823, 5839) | -2.2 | 29.2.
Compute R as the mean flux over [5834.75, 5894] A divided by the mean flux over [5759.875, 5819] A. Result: 0.8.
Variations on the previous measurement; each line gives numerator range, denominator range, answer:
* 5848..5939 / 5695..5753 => 0.82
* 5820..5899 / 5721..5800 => 0.85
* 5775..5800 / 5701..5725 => 1.06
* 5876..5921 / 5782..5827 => 0.66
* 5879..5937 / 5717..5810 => 0.73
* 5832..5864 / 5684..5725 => 1.03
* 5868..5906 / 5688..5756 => 0.70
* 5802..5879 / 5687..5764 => 1.01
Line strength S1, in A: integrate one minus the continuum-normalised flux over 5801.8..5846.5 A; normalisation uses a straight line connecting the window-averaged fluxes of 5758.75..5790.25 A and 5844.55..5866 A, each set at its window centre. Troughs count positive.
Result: -3.1 A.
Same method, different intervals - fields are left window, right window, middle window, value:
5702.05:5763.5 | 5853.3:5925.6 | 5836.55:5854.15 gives -3.69 A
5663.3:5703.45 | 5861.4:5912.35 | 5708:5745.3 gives -4.64 A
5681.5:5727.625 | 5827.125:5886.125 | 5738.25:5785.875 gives -3.21 A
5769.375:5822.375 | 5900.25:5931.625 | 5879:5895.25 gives 6.22 A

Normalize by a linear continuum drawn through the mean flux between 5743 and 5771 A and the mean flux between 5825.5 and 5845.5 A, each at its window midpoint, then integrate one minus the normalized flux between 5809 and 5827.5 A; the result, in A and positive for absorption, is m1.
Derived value 0.1 A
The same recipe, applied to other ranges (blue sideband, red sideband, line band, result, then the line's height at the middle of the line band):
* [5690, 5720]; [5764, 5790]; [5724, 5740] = -0.21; 27.5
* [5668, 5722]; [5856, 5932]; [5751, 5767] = -2.48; 25.2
